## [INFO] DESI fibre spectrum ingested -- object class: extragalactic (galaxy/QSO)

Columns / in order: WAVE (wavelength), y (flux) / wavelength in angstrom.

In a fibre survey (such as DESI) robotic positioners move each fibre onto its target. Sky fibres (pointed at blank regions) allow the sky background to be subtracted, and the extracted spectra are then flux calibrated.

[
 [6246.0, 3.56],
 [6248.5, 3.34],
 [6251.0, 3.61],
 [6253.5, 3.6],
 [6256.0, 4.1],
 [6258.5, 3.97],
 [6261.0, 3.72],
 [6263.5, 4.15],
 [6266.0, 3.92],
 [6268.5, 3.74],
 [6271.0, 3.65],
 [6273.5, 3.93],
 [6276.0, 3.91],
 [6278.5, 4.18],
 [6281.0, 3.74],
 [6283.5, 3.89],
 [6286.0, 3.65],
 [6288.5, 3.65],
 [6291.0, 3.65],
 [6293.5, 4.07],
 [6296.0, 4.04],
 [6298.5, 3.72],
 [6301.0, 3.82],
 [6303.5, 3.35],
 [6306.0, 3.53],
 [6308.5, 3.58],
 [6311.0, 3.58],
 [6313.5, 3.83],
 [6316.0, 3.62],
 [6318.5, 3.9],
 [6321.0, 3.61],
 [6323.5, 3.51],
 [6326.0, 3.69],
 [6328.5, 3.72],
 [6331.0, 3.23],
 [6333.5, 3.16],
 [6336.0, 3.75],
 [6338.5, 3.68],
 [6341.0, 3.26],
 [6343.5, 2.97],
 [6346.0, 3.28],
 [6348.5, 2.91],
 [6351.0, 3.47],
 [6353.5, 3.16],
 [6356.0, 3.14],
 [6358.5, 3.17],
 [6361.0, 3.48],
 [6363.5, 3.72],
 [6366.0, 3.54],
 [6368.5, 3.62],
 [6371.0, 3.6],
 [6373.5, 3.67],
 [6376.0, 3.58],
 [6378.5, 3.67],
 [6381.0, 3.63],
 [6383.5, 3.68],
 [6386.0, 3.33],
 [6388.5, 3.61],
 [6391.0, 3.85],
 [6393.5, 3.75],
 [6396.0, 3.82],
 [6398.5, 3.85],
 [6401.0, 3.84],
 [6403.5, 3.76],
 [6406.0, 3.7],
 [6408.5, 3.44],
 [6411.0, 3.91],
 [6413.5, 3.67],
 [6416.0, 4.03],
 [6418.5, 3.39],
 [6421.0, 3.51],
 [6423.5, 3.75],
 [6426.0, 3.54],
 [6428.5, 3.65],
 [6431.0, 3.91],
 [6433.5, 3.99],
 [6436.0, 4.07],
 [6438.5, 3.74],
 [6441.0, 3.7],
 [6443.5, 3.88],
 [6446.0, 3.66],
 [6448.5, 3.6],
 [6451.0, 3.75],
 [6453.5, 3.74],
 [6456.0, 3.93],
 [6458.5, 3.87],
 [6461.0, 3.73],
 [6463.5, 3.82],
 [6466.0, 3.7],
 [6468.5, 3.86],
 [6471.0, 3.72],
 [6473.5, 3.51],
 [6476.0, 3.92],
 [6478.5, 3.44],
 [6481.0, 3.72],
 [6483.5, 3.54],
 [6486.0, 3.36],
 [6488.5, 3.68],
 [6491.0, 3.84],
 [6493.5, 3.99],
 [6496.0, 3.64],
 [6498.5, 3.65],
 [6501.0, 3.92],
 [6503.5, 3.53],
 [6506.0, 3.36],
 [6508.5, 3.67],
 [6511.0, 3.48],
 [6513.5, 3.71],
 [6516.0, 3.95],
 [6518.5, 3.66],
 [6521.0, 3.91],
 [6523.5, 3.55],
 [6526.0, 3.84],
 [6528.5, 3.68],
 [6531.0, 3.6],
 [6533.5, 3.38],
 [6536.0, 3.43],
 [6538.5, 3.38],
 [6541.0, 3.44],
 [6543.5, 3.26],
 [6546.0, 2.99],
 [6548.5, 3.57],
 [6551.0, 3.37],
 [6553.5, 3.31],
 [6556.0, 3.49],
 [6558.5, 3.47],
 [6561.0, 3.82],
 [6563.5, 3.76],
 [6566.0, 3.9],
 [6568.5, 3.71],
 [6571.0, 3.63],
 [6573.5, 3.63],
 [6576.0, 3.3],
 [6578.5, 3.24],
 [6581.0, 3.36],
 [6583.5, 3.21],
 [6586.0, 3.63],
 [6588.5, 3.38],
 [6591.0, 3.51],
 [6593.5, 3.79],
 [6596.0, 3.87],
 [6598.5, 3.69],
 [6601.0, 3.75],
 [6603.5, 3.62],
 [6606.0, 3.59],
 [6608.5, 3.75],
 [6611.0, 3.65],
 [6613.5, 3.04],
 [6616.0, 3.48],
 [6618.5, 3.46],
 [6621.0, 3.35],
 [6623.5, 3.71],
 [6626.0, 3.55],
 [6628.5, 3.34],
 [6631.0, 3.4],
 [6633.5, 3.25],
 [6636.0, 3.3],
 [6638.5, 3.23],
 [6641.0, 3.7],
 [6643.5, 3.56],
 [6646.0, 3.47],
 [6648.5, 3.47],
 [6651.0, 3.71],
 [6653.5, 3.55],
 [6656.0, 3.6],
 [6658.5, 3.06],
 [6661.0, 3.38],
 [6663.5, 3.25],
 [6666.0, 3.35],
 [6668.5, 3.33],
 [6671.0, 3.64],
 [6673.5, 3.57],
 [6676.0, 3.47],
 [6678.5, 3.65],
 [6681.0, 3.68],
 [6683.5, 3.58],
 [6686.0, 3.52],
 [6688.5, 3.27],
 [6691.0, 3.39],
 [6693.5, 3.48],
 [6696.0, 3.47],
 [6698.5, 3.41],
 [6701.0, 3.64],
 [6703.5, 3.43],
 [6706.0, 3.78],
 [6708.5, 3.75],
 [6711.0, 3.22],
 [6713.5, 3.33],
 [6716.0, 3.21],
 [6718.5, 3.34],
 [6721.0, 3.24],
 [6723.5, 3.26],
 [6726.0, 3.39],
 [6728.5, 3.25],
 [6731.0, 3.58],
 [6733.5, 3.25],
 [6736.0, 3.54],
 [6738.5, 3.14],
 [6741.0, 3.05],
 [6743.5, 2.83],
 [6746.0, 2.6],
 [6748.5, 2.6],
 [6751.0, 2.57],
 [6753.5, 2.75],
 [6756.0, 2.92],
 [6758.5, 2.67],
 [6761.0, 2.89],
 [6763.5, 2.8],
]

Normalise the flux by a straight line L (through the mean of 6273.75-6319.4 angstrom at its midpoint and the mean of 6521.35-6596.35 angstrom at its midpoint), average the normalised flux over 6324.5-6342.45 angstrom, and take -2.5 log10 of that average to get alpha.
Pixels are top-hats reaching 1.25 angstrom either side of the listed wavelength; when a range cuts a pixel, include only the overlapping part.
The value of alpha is 0.07 mag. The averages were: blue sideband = 3.76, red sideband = 3.52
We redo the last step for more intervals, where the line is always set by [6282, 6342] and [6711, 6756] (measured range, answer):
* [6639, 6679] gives -0.088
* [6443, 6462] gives -0.089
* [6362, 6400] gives -0.031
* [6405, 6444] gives -0.071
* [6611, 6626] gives -0.059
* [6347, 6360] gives 0.134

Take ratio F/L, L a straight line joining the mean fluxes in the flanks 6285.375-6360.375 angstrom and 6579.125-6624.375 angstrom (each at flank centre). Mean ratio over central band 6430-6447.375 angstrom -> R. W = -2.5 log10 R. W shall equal -0.09 mag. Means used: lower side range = 3.52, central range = 3.85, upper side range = 3.54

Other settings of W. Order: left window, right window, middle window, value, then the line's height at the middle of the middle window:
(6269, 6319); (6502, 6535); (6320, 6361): 0.12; 3.74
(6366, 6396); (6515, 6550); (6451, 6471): -0.06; 3.59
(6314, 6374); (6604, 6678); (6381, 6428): -0.07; 3.46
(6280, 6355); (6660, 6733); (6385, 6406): -0.06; 3.54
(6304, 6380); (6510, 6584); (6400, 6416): -0.07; 3.5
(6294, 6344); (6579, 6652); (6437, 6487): -0.05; 3.55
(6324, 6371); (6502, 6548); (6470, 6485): -0.04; 3.51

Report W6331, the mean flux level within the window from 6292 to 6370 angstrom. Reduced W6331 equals 3.52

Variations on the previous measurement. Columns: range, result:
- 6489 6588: 3.57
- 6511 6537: 3.66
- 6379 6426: 3.69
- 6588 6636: 3.53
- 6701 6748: 3.29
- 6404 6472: 3.75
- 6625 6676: 3.44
